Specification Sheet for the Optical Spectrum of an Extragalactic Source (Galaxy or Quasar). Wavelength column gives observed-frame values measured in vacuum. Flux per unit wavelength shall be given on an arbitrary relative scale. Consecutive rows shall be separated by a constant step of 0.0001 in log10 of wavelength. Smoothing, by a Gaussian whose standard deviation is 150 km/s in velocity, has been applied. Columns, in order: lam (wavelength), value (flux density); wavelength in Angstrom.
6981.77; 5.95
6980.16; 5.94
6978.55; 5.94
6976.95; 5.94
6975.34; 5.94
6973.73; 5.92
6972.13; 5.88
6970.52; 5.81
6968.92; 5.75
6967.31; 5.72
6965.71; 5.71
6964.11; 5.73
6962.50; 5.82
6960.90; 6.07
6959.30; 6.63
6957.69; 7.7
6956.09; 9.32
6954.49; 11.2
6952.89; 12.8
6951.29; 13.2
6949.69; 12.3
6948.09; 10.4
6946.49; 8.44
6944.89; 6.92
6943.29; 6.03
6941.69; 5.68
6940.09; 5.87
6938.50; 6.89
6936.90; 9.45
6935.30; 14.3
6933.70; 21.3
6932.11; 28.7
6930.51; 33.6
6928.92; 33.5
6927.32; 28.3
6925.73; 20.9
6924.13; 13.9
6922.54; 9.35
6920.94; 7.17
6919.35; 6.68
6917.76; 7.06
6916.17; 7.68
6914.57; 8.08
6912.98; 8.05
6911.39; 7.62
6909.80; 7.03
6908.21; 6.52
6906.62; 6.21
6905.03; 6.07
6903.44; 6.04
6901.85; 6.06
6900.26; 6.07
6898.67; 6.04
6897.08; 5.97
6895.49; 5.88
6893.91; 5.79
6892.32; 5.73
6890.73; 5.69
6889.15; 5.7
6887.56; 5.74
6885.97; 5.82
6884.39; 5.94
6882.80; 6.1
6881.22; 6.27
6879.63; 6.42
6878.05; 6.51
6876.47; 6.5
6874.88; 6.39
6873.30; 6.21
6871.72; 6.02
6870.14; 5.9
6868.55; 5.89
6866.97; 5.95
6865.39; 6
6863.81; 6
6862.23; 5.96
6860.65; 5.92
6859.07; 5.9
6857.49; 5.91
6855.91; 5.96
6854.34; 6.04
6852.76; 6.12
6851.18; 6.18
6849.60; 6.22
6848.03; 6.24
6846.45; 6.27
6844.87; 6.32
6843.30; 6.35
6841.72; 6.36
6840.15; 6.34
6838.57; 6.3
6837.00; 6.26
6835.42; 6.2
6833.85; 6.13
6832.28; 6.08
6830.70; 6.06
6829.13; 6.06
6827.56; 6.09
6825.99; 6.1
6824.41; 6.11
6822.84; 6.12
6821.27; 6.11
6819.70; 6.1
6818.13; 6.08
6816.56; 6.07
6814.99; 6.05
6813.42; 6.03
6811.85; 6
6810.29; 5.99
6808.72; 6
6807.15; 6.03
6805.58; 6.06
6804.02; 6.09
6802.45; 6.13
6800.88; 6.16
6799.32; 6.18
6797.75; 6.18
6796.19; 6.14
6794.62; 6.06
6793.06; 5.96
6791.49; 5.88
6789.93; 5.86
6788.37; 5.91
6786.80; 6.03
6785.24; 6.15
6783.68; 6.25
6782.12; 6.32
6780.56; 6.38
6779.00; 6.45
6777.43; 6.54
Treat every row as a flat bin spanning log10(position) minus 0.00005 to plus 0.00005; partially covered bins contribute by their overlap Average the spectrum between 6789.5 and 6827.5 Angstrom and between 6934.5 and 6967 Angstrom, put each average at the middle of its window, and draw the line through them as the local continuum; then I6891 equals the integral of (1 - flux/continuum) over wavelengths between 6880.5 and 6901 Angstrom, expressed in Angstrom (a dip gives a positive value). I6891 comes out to 4.3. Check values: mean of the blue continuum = 6.06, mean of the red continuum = 8.48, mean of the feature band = 5.9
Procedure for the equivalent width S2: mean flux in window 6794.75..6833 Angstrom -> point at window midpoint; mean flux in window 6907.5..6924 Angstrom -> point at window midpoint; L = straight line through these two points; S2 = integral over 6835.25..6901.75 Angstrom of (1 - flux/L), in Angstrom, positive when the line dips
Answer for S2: 8.6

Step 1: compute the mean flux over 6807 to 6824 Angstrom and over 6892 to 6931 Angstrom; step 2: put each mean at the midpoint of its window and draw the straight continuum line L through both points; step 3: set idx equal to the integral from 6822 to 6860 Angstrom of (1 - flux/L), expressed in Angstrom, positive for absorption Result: 5.5 Angstrom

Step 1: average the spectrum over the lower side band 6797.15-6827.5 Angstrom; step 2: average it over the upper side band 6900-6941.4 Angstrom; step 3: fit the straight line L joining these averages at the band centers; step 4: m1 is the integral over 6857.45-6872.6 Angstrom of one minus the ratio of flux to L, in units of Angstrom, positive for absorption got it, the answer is 5.3 Angstrom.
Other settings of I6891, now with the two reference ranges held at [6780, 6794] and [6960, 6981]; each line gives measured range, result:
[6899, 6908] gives -0.3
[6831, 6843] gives -0.4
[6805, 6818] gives 0.0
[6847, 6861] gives -0.1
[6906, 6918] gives -2.8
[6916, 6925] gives -4.4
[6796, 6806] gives -0.1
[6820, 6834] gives -0.1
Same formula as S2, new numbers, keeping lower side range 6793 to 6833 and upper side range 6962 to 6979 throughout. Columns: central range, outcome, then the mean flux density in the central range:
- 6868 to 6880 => -0.5 Angstrom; 6.23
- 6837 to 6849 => -0.5 Angstrom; 6.31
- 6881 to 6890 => 0.1 Angstrom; 5.91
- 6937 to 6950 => -4.1 Angstrom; 7.74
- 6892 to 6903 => 0.0 Angstrom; 5.95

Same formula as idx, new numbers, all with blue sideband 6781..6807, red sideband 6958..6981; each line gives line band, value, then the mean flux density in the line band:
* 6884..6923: -3.52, 6.54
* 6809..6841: -0.26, 6.11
